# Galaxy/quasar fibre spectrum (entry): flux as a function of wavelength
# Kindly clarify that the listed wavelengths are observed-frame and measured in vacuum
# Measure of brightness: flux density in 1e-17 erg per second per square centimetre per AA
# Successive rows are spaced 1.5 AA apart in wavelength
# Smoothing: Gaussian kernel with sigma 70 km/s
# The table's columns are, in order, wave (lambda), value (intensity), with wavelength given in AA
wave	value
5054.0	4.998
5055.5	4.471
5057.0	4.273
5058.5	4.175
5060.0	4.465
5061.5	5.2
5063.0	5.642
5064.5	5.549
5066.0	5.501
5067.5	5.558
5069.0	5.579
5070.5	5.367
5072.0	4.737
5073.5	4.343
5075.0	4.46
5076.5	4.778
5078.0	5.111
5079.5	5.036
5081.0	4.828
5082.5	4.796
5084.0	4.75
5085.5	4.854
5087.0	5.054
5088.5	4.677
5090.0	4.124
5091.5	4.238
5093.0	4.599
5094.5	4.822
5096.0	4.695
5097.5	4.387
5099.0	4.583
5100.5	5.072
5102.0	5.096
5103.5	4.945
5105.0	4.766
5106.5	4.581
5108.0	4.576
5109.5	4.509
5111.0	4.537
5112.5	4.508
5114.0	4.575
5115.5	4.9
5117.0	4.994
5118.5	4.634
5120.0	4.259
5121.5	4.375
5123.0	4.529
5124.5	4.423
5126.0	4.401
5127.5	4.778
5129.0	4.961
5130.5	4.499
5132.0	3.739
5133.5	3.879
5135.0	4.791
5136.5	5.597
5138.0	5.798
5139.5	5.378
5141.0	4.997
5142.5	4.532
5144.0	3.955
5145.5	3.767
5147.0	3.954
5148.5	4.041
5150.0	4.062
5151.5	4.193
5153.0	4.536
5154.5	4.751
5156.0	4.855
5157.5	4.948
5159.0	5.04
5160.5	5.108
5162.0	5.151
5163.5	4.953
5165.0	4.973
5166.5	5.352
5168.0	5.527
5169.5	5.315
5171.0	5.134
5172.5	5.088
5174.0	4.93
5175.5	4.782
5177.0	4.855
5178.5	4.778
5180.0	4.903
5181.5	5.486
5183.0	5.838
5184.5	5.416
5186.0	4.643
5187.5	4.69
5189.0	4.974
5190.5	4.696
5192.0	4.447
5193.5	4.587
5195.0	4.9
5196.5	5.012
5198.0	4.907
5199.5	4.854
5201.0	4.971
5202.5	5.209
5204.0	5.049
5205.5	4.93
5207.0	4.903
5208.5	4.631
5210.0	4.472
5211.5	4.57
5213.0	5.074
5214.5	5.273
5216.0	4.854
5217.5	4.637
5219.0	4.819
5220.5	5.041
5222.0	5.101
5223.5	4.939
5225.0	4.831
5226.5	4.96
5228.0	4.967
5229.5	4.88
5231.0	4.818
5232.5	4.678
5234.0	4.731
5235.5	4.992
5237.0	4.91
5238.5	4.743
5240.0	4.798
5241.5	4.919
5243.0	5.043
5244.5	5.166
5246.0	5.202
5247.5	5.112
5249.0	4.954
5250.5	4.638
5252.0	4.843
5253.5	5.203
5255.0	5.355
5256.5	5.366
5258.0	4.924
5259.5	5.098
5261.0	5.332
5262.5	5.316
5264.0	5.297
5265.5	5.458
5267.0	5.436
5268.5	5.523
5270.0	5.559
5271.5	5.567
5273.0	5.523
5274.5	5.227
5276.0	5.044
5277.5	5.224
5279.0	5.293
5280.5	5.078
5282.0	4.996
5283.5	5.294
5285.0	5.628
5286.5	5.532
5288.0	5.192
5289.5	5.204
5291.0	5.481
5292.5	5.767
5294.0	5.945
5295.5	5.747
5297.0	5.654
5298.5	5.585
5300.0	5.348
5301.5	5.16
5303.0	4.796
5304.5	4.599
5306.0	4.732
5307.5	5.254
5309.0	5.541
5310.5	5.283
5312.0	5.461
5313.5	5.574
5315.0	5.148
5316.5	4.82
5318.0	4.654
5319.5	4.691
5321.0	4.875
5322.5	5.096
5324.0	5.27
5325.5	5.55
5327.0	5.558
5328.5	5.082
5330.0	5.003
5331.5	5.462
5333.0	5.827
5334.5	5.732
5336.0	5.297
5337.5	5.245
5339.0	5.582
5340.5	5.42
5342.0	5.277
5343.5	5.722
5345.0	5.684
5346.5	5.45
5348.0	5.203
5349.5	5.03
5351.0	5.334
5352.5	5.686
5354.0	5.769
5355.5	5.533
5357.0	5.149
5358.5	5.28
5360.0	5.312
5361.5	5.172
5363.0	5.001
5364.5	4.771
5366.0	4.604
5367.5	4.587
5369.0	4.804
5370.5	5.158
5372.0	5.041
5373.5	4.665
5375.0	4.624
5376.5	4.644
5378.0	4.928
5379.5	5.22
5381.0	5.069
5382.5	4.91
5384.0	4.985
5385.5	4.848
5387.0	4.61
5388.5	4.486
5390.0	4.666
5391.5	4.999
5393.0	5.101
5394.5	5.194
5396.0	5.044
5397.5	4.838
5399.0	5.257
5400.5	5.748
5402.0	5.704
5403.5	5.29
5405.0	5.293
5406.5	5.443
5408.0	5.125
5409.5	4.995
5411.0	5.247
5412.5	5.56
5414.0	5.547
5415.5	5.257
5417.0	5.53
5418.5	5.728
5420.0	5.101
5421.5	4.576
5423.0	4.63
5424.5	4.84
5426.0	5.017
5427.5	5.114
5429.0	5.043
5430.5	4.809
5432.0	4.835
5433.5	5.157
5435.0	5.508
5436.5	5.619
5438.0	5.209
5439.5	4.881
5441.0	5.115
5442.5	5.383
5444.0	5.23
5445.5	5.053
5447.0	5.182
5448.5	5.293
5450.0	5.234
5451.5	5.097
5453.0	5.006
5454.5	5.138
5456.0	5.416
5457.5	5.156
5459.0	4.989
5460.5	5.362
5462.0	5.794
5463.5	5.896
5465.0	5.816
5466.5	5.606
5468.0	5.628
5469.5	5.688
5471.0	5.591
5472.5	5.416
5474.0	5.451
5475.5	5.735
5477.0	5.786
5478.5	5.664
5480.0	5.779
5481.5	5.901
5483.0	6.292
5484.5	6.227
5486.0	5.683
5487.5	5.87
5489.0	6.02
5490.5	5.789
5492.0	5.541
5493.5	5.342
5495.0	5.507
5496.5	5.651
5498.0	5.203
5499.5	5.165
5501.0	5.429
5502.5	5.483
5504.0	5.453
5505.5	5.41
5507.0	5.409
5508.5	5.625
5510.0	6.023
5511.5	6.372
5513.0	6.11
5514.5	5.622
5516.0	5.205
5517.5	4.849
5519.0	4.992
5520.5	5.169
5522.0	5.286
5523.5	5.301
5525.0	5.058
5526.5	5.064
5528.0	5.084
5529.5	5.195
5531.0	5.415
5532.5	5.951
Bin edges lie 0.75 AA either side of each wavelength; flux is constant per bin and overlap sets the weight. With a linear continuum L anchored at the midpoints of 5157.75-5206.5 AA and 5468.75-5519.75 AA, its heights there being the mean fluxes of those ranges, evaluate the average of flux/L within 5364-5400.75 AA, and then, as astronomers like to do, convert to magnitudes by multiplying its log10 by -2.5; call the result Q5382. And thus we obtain 0.11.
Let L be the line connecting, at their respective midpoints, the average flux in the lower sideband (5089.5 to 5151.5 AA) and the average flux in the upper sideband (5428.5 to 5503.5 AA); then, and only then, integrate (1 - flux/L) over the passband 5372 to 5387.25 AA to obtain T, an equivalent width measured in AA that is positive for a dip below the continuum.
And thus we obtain 1.1 AA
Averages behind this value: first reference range 4.58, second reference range 5.45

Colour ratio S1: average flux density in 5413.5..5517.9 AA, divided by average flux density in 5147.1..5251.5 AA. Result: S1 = 1.11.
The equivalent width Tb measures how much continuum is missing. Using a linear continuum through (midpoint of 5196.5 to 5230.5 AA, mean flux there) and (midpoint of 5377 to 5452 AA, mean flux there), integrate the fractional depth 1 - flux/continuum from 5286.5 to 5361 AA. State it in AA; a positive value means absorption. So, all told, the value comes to -4.5 AA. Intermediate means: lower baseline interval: 4.91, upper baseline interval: 5.13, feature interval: 5.33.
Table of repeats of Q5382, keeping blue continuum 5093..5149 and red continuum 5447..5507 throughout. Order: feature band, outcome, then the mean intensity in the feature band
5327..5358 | -0.047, 5.43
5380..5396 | 0.088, 4.9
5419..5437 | 0.082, 5.02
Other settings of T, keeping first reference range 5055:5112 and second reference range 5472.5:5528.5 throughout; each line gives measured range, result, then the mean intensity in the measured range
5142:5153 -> 1.9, 4.09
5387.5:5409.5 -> 0.9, 5.14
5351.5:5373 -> 0.7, 5.13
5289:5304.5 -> -0.7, 5.43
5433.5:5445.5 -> 0.4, 5.26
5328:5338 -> -0.3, 5.39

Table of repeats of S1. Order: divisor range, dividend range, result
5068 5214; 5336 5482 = 1.09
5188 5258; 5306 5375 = 1.06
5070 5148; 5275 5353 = 1.14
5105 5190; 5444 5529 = 1.15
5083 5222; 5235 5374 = 1.10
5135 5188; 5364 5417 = 1.03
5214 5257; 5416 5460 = 1.04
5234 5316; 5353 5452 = 0.97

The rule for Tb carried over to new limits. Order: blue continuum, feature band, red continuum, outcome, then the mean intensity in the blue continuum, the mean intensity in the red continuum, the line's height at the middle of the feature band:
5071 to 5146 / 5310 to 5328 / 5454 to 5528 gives -0.03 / 4.67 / 5.55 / 5.15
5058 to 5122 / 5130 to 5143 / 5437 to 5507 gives 0.19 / 4.8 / 5.49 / 4.88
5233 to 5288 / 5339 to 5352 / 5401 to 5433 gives -0.58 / 5.17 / 5.18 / 5.18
